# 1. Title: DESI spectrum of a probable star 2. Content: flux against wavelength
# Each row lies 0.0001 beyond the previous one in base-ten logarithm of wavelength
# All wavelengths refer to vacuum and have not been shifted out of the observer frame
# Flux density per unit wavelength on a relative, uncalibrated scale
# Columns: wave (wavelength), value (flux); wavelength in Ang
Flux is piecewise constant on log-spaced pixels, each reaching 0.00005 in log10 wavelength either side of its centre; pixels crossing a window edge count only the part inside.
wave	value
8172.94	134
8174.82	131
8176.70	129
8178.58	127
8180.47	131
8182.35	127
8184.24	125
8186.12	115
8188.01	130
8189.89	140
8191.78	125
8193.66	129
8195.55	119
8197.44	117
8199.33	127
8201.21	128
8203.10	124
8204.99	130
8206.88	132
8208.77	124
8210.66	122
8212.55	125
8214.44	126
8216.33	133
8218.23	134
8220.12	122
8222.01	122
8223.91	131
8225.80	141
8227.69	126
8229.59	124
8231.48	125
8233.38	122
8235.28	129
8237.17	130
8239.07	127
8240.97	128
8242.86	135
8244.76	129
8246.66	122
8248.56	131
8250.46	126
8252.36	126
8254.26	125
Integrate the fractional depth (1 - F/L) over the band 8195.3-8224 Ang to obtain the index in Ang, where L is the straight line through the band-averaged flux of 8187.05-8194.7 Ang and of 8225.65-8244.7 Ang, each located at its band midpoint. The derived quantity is 0.8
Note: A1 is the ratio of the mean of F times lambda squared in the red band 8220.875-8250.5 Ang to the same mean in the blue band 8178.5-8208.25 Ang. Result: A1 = 1.0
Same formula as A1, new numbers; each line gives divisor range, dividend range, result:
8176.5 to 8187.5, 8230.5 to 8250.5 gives 1.03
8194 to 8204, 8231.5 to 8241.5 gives 1.04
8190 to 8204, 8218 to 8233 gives 1.03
